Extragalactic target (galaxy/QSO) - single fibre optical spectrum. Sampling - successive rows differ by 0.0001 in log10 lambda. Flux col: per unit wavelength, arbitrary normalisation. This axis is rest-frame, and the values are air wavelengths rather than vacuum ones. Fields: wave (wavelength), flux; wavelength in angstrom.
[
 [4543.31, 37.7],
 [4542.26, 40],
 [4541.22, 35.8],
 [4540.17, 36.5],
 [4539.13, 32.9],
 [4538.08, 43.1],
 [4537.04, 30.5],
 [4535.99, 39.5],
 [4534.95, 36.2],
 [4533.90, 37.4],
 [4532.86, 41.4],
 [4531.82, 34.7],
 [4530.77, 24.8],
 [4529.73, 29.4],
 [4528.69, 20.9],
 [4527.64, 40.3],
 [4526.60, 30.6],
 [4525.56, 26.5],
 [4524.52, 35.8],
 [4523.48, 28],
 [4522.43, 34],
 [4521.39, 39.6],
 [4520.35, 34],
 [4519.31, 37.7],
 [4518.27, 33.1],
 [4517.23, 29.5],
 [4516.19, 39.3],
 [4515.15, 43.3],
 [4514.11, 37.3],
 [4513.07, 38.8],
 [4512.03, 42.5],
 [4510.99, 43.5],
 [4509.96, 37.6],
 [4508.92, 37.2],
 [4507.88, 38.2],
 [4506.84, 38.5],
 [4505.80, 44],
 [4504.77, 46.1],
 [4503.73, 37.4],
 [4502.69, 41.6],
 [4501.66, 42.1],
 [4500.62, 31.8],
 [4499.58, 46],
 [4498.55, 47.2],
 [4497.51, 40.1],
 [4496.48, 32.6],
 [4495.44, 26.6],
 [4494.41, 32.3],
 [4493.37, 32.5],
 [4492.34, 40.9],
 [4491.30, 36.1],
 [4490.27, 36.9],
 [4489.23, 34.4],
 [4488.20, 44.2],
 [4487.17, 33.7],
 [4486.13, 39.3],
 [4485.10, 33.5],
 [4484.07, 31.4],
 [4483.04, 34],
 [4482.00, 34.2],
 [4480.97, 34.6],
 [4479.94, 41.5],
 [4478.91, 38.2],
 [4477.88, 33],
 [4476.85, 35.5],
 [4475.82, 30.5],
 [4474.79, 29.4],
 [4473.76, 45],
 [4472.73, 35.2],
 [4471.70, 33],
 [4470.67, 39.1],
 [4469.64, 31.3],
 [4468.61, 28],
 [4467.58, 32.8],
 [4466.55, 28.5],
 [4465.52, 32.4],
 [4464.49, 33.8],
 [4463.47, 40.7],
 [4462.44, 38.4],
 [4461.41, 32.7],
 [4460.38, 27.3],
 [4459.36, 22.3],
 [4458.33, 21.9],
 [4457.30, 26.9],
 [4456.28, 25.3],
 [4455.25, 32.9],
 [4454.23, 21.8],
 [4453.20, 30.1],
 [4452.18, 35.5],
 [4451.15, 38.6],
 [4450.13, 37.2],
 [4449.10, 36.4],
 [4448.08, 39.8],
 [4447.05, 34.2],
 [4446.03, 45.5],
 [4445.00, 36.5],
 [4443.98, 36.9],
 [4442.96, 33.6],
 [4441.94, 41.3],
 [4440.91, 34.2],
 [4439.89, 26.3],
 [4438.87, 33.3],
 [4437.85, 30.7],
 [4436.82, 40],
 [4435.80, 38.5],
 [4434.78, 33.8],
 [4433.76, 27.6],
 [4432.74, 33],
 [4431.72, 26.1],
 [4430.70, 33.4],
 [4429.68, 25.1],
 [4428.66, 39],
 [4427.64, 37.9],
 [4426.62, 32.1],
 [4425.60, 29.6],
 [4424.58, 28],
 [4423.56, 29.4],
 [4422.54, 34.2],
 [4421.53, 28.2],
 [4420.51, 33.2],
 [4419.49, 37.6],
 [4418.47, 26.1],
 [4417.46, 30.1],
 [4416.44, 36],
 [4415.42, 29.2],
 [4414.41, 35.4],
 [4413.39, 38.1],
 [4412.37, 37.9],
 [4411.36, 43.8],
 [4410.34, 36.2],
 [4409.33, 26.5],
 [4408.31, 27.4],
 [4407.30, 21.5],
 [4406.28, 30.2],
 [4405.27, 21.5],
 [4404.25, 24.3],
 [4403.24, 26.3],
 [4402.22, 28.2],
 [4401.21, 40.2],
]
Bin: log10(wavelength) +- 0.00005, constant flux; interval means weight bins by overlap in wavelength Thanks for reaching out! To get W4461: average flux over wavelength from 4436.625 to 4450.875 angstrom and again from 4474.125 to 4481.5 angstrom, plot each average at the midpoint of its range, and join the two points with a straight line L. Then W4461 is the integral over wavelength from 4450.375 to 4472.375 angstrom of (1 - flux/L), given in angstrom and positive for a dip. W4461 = 2.6 angstrom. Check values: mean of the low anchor 36.1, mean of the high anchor 34.9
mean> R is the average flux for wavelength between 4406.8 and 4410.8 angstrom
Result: 27.9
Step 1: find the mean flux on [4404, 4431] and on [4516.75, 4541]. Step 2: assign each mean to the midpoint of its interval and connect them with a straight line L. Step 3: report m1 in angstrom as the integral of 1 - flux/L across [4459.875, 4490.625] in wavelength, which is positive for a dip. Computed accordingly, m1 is -1.9 angstrom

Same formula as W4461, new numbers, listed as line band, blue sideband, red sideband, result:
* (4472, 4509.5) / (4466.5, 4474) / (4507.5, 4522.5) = -1.4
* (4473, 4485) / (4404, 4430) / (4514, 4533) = -0.9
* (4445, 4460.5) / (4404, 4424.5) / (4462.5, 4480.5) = 0.7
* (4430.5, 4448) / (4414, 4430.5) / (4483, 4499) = -0.8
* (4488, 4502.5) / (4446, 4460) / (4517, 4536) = -2.2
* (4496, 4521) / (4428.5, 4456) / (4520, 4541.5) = -3.9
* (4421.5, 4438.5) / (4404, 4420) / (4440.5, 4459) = 0.1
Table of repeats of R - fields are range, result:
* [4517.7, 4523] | 35.5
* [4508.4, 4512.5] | 40.2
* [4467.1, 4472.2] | 32.8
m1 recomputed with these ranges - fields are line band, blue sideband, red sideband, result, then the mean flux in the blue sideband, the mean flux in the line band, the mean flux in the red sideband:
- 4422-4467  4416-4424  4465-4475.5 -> -0.27 angstrom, 31.9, 32.8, 33.4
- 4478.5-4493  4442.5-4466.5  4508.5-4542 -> -1.08 angstrom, 33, 36.6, 35.4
